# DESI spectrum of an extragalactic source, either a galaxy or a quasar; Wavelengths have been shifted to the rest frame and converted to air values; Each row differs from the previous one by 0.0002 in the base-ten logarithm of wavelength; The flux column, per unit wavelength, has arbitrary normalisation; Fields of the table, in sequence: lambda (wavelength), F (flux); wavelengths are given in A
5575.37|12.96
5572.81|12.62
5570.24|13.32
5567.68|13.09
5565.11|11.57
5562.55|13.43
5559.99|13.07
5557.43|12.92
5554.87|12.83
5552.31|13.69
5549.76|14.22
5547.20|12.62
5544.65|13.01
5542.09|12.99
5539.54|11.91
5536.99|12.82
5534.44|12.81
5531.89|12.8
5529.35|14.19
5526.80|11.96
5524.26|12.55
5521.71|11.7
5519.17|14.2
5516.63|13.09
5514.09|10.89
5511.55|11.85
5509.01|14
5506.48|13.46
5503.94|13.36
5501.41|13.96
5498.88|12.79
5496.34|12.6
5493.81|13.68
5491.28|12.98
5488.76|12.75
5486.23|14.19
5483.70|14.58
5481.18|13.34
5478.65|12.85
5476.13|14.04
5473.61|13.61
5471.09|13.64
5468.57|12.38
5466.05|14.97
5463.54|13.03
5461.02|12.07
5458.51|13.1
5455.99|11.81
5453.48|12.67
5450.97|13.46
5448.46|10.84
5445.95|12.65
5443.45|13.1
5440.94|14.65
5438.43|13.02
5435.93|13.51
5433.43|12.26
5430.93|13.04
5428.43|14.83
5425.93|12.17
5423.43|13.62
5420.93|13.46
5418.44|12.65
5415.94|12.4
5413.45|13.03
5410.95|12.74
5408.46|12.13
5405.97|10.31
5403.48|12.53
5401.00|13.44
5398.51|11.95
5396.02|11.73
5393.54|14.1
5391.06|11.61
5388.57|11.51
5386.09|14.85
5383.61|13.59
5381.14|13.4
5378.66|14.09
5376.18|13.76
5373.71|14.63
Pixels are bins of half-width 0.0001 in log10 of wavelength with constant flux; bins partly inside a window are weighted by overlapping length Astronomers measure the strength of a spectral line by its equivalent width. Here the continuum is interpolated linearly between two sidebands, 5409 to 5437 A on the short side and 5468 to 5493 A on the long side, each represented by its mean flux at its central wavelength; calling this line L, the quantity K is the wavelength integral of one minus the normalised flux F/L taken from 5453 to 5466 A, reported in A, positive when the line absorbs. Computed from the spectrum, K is 0.5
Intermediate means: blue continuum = 13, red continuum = 13.5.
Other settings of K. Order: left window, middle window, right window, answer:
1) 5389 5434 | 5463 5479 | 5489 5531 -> -0.9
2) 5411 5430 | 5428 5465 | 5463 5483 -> 1.2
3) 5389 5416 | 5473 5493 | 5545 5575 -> -1.3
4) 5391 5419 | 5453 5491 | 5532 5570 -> -1.9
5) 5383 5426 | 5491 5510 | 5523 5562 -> -0.7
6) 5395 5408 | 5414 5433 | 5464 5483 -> -1.0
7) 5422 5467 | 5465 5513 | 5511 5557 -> -1.8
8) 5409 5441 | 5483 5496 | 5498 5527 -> -0.6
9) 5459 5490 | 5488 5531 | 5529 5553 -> 1.0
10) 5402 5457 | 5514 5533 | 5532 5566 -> 0.2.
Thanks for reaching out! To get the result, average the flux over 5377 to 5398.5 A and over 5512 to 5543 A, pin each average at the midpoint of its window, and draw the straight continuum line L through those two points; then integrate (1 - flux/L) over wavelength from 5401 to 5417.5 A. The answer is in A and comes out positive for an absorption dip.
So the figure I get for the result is 0.9 A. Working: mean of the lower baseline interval 13.1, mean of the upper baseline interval 12.6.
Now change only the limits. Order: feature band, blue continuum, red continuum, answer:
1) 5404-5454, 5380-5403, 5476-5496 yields 1.2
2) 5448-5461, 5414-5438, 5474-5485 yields 0.9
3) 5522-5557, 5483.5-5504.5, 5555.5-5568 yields 0.2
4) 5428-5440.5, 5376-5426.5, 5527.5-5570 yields -0.5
